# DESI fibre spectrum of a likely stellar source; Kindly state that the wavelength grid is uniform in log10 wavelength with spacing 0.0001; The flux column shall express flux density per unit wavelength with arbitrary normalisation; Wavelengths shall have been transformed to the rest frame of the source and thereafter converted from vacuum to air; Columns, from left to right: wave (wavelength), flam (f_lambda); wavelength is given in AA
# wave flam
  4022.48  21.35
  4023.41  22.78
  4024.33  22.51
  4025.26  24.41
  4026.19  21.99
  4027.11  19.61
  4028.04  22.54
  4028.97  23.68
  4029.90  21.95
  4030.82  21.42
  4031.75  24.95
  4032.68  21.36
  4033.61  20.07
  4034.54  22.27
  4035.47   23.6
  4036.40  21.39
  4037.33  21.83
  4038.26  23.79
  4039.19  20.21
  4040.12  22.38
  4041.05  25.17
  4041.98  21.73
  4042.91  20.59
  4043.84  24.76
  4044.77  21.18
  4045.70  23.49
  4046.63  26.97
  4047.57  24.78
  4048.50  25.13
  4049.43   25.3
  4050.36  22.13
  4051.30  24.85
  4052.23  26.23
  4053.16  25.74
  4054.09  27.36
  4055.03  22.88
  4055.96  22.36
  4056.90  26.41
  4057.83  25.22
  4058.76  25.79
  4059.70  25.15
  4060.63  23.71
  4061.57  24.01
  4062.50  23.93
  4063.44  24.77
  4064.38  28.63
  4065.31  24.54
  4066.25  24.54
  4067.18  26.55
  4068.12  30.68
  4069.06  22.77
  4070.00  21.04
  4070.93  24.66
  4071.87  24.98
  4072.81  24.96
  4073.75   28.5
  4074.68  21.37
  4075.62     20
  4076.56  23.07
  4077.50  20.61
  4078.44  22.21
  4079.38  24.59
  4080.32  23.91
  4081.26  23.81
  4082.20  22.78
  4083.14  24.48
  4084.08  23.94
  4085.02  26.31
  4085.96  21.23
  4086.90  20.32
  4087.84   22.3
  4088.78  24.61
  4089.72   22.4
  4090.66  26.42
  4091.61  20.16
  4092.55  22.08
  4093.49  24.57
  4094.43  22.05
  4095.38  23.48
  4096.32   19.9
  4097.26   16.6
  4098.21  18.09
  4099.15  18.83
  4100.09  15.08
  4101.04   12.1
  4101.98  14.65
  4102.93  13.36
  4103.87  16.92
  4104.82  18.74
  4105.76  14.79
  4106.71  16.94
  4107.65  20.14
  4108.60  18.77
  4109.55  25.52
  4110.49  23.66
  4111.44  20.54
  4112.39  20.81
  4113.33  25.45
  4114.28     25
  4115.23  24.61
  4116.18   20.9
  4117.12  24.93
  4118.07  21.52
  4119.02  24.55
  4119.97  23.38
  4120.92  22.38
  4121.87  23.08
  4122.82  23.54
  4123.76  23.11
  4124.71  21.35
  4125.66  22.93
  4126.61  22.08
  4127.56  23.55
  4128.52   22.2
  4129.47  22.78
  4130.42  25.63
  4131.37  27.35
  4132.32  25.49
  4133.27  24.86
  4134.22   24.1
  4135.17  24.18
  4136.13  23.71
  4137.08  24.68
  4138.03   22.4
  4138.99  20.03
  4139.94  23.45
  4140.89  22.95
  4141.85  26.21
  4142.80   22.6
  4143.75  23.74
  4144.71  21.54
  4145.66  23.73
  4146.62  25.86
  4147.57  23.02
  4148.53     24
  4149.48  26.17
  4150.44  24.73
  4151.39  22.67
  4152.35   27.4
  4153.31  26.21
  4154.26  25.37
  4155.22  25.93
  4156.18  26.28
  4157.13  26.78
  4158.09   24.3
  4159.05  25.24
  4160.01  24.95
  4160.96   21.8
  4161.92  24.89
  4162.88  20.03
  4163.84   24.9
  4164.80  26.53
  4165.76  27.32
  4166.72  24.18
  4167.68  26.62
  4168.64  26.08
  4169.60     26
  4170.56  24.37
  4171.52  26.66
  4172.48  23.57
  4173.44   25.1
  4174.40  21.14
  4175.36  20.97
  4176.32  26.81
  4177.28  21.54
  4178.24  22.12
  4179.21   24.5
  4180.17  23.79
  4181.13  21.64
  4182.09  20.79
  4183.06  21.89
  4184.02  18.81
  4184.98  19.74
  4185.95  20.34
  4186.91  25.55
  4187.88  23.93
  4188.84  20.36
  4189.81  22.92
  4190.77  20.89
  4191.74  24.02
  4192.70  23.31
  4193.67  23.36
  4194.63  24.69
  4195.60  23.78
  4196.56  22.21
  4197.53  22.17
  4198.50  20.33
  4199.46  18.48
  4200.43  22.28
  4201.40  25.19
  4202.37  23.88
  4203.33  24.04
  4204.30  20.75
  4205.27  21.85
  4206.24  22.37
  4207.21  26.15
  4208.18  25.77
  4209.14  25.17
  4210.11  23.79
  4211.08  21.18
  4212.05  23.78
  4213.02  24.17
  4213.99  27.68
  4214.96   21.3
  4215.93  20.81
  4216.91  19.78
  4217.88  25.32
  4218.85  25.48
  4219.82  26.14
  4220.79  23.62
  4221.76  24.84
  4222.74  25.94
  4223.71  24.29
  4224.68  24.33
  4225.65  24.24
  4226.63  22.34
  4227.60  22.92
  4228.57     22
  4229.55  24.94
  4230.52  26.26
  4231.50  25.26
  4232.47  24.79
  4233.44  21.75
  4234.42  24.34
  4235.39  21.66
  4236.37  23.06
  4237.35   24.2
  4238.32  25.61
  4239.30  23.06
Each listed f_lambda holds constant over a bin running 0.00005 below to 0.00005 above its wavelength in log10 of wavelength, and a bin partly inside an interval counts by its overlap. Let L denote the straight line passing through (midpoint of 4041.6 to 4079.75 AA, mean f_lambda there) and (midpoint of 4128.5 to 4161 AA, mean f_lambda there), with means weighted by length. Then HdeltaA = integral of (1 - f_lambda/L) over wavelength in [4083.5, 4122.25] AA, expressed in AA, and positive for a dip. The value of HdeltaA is 5.4 AA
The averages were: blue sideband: 24.4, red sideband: 24.4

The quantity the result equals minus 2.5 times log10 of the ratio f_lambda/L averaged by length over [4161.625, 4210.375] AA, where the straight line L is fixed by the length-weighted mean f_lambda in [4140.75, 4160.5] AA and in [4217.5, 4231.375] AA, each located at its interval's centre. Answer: 0.06 mag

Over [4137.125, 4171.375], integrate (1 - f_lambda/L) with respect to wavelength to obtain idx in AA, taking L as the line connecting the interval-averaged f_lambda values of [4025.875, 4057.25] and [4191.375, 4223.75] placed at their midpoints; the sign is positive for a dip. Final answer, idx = -1.7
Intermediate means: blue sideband 23.2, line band 24.5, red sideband 23.5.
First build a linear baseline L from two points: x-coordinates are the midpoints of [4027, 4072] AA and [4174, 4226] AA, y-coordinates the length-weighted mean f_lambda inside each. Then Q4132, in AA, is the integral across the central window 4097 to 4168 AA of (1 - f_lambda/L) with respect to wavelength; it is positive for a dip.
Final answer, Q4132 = 2.0 AA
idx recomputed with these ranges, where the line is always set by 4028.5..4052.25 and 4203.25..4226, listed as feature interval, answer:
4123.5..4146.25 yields -0.04 AA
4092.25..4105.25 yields 2.82 AA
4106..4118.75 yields 0.70 AA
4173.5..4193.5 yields 1.17 AA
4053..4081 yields -1.56 AA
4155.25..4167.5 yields -0.64 AA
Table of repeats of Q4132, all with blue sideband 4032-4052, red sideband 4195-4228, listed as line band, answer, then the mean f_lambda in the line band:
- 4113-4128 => 0.0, 23.3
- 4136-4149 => -0.1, 23.4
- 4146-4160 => -1.2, 25.2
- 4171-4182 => 0.0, 23.4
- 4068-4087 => -0.4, 23.6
